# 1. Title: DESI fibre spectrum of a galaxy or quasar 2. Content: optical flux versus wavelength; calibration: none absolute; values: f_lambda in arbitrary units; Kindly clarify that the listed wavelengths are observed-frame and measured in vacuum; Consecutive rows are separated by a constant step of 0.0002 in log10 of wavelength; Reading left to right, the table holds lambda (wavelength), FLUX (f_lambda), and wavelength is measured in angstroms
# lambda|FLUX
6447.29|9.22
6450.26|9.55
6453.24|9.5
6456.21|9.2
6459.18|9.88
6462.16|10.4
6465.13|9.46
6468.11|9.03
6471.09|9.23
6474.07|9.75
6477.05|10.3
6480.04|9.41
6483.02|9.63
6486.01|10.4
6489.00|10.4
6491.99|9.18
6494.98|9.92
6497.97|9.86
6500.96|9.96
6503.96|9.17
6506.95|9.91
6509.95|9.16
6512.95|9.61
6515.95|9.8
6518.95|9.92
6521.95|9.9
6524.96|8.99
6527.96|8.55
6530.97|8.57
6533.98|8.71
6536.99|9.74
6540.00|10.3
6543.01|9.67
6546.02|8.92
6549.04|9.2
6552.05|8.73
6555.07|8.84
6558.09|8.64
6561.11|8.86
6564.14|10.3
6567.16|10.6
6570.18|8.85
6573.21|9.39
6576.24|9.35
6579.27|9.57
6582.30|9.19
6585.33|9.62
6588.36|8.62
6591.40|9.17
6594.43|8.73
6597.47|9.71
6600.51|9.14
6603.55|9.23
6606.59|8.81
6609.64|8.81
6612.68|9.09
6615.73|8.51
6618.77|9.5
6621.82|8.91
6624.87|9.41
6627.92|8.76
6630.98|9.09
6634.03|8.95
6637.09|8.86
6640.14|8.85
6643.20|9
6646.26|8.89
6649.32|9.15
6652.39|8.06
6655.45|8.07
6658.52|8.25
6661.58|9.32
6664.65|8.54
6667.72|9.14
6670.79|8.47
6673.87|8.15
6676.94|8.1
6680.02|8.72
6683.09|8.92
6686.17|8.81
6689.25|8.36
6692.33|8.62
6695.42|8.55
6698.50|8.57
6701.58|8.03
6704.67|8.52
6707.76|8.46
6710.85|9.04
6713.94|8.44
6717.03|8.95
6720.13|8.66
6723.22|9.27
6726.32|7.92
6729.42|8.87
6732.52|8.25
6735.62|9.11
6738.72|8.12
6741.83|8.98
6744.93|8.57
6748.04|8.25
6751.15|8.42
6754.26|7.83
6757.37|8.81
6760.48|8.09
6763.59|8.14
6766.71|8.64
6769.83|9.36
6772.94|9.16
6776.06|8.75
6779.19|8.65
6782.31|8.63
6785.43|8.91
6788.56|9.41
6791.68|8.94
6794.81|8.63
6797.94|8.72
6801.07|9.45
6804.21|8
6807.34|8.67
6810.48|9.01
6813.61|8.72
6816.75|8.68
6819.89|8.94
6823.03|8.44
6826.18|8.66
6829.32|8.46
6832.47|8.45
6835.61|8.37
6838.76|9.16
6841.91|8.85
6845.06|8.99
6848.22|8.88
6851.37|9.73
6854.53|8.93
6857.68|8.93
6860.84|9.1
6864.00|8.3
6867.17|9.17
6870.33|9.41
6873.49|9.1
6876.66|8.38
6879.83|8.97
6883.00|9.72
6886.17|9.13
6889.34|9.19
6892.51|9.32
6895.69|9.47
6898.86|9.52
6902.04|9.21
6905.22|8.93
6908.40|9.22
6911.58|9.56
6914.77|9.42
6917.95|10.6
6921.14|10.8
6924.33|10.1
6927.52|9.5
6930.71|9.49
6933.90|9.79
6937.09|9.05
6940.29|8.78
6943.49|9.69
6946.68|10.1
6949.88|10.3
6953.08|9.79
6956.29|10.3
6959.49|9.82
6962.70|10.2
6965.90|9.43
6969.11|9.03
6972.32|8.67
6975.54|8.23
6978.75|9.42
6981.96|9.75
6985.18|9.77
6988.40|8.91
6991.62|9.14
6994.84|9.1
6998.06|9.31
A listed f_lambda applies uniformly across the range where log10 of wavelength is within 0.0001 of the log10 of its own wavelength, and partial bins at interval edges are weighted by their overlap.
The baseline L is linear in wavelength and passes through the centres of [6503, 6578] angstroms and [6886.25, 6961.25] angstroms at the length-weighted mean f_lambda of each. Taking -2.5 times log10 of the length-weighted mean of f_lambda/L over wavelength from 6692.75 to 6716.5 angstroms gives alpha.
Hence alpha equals 0.113 mag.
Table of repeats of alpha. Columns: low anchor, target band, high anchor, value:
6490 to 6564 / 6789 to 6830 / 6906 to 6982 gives 0.09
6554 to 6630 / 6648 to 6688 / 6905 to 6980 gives 0.08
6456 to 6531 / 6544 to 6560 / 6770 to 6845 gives 0.07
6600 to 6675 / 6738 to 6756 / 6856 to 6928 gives 0.08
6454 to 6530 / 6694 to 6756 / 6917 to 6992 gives 0.13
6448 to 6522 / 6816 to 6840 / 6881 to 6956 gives 0.12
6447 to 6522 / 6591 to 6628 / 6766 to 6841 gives 0.03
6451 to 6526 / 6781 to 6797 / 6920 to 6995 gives 0.08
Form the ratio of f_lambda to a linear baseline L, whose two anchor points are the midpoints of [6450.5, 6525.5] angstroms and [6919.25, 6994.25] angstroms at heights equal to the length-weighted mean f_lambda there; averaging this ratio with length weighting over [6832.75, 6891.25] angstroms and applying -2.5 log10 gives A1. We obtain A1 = 0.07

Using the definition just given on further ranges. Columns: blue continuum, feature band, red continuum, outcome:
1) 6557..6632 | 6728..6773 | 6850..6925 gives 0.09 mag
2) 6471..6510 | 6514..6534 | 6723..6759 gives 0.04 mag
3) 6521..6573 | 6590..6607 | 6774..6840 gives 0.00 mag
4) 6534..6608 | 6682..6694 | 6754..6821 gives 0.04 mag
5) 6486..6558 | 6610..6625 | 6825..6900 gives 0.03 mag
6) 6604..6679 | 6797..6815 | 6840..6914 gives 0.03 mag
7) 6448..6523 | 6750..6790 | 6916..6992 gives 0.11 mag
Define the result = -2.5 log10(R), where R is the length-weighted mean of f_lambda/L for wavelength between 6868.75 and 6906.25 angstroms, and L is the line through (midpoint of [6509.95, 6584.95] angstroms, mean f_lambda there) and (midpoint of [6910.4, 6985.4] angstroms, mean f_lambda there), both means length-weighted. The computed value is 0.05 mag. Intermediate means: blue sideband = 9.34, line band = 9.2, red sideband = 9.65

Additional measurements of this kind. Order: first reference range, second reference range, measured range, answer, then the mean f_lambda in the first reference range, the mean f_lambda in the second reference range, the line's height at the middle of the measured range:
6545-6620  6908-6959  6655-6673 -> 0.08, 9.18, 9.79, 9.32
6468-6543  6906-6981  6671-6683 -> 0.14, 9.59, 9.61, 9.6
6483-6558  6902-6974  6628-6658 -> 0.09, 9.46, 9.65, 9.52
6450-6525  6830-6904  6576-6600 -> 0.03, 9.69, 9.05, 9.52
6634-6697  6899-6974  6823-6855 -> 0.06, 8.65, 9.64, 9.28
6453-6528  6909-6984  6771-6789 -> 0.09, 9.66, 9.64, 9.65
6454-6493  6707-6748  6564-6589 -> -0.02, 9.72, 8.65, 9.28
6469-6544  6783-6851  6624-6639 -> 0.03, 9.6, 8.79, 9.27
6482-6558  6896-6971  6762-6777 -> 0.09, 9.46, 9.67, 9.59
